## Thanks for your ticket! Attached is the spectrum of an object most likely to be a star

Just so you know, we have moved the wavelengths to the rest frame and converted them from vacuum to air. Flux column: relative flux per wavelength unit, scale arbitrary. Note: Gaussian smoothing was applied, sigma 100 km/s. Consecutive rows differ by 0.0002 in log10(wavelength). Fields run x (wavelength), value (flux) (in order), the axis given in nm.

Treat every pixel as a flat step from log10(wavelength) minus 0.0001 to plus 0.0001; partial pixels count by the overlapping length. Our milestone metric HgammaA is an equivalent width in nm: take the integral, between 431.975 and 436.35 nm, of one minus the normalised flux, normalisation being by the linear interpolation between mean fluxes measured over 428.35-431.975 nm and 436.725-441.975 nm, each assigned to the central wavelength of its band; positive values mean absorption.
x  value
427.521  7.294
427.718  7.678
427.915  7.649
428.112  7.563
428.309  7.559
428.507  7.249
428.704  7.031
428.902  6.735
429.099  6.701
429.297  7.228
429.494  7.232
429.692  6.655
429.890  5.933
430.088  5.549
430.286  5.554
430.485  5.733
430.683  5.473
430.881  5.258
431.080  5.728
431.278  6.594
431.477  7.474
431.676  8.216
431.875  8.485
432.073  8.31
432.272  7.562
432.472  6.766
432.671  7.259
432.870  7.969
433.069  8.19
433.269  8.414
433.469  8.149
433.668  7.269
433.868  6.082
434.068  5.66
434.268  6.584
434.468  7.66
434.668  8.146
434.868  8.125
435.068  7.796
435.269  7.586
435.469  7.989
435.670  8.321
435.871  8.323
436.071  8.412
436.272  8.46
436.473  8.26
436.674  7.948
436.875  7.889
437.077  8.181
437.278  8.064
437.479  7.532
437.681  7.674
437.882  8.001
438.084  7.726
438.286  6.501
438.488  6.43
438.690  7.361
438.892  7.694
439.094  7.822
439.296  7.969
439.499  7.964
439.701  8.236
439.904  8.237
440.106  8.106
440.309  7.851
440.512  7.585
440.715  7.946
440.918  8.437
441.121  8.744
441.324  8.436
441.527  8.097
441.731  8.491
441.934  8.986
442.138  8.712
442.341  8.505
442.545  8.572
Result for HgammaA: -0.30 nm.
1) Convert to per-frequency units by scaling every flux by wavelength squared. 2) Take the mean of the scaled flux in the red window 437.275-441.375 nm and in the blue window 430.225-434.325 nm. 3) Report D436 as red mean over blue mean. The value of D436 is 1.15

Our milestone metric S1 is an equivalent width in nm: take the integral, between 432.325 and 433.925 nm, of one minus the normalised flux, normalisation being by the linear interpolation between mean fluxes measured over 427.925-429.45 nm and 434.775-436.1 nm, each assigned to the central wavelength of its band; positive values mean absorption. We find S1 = 0.04 nm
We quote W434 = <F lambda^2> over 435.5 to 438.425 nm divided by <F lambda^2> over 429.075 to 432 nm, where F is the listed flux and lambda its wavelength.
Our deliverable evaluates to 1.2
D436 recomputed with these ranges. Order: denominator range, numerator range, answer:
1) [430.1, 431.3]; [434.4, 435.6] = 1.43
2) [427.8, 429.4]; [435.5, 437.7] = 1.17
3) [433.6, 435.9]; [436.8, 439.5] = 1.04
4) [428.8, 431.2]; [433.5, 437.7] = 1.29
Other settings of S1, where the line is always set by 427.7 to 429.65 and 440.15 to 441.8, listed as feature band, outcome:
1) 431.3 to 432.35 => -0.06 nm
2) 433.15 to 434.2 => 0.07 nm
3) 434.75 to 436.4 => -0.08 nm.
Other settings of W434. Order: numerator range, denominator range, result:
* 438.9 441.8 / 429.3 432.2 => 1.28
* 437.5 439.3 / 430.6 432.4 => 1.09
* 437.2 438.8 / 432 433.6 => 0.97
